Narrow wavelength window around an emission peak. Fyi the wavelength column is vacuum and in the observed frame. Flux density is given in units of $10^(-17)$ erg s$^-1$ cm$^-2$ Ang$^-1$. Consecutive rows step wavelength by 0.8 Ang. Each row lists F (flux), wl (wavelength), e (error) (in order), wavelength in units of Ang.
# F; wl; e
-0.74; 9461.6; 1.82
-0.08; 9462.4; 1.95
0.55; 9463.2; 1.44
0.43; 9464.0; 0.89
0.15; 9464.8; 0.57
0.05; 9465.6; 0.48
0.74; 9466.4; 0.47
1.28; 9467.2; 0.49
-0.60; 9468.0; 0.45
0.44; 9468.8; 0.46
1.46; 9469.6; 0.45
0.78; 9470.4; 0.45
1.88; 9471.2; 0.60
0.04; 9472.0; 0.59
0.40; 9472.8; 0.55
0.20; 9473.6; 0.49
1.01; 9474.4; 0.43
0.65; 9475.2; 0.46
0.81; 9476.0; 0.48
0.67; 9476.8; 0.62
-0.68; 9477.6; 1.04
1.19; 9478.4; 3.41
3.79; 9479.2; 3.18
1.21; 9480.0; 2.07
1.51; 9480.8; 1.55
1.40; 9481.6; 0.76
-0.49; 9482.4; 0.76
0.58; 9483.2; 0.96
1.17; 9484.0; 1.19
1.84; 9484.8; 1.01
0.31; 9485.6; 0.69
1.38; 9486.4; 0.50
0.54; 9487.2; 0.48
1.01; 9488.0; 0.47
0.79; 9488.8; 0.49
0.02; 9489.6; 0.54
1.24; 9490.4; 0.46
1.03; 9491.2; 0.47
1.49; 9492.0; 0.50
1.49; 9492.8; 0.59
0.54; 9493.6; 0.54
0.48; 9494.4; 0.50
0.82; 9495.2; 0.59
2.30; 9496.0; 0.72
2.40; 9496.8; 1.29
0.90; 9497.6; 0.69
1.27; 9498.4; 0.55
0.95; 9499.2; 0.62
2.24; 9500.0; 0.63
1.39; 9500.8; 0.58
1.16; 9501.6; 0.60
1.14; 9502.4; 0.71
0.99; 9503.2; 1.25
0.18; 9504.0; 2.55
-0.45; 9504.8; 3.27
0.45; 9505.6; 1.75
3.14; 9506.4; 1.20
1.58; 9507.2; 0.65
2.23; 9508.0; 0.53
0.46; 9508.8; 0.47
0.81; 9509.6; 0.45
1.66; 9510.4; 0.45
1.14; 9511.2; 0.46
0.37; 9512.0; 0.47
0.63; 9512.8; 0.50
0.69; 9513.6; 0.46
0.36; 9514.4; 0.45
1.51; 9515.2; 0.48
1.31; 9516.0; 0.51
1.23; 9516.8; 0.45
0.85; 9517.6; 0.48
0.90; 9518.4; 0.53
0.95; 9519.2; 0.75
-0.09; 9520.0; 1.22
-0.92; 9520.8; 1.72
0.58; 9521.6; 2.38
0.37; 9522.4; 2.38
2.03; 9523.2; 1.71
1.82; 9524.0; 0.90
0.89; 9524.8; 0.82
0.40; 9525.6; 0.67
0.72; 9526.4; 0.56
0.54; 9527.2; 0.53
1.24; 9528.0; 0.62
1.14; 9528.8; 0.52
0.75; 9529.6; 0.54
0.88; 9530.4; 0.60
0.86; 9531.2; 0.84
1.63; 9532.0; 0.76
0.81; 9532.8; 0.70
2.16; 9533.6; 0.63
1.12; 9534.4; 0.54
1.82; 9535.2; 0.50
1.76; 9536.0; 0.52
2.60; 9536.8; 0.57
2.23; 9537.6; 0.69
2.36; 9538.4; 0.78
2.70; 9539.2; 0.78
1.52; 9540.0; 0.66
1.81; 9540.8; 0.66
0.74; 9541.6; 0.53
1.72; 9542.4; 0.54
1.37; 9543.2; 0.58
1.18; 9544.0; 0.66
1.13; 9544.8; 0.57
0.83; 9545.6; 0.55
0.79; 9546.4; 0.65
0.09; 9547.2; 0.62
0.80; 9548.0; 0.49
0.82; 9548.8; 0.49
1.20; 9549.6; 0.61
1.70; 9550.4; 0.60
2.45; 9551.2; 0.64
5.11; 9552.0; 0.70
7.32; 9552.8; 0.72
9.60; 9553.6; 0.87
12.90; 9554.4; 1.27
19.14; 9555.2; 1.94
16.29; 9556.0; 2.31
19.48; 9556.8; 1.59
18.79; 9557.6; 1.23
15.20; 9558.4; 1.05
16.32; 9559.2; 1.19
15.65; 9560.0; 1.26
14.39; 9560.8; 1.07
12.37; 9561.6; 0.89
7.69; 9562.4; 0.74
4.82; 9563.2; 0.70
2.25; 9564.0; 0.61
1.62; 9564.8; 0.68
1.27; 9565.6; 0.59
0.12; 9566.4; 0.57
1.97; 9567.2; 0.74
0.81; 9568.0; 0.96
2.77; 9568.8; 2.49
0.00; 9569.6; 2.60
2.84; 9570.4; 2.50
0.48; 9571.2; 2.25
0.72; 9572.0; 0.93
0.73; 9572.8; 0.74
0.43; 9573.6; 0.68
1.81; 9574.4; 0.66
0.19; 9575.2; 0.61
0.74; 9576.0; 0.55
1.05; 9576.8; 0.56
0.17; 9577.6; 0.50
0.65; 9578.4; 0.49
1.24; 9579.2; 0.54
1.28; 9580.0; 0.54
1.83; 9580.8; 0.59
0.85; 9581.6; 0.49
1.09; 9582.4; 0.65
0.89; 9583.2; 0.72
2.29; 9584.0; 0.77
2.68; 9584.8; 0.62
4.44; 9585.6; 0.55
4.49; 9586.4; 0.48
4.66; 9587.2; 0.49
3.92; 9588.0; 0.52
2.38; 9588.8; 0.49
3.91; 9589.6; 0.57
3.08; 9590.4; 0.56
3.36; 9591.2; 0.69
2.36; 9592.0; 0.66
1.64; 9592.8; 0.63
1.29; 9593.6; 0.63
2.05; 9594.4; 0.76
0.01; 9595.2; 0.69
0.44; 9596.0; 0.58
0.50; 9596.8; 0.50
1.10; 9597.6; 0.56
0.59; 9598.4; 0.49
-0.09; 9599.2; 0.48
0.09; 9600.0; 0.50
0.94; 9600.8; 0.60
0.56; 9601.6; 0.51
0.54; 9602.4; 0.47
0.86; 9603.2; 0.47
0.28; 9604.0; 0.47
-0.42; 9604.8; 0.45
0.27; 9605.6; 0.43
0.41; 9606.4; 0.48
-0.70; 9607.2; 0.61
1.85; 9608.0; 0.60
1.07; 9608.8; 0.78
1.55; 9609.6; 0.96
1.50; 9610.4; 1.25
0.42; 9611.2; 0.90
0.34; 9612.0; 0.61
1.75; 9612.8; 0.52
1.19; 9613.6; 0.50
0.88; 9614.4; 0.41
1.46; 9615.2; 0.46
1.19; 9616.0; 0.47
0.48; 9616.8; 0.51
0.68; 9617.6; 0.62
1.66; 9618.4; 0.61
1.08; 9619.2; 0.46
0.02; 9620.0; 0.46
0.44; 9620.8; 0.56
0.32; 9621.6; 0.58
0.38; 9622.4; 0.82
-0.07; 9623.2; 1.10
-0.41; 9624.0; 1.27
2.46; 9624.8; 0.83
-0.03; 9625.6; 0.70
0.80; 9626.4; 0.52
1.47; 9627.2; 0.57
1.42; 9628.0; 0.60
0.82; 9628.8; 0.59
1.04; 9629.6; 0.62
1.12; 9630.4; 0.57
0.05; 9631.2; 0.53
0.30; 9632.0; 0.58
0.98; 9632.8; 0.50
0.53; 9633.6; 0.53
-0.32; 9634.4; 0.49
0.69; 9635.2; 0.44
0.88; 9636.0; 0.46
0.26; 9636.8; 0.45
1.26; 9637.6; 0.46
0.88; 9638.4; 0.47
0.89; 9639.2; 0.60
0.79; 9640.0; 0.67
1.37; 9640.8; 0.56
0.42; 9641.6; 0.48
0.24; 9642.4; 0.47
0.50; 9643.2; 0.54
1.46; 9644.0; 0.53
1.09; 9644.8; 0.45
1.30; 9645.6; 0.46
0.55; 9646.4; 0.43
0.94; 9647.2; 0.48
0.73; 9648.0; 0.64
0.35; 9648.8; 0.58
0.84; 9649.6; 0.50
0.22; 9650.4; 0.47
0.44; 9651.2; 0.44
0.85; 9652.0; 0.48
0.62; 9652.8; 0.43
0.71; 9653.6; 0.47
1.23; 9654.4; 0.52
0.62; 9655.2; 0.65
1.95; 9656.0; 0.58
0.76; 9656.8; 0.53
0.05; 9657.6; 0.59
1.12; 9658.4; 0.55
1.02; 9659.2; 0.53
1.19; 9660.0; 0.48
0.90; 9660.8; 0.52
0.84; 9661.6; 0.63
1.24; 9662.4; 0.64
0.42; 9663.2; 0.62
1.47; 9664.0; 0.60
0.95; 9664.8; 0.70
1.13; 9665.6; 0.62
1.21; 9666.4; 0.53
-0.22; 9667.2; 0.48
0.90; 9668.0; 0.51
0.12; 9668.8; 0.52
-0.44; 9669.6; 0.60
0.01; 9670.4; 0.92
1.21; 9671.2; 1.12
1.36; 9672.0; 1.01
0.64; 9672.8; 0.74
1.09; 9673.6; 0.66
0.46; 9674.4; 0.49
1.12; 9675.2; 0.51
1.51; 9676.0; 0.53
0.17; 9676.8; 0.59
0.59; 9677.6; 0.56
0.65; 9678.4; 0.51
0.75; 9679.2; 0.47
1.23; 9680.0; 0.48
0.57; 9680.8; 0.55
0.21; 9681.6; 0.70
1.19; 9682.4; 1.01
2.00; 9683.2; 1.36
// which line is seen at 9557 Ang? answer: H-alpha 6563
